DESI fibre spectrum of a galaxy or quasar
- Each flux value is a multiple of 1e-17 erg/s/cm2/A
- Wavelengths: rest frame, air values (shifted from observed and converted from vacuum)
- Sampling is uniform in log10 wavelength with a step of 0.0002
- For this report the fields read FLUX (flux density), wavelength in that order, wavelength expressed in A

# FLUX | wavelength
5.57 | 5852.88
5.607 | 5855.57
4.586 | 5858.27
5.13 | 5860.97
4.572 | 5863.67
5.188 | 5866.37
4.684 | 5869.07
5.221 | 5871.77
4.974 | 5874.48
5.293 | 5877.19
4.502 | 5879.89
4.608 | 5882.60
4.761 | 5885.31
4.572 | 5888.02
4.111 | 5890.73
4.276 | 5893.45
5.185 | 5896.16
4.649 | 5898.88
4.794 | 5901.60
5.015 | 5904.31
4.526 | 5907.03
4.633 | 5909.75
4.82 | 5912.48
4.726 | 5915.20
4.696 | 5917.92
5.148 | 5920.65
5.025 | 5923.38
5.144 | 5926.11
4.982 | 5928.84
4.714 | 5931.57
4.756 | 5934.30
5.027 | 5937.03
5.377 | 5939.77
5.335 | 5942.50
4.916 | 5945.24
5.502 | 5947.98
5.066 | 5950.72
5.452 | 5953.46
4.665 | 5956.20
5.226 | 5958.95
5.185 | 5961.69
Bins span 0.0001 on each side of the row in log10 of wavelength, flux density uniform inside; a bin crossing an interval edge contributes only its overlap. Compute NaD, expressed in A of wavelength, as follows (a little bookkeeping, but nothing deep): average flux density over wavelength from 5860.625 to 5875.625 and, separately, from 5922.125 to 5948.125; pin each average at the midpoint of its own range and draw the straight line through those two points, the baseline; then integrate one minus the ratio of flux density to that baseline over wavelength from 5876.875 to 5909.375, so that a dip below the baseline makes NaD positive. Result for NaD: 2.09 A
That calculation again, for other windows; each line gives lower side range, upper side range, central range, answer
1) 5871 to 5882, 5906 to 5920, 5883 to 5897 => 0.9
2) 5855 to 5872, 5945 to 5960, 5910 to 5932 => 0.8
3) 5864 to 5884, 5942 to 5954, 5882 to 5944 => 3.1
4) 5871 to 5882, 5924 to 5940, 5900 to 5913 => 0.6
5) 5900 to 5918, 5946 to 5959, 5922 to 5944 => -0.3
